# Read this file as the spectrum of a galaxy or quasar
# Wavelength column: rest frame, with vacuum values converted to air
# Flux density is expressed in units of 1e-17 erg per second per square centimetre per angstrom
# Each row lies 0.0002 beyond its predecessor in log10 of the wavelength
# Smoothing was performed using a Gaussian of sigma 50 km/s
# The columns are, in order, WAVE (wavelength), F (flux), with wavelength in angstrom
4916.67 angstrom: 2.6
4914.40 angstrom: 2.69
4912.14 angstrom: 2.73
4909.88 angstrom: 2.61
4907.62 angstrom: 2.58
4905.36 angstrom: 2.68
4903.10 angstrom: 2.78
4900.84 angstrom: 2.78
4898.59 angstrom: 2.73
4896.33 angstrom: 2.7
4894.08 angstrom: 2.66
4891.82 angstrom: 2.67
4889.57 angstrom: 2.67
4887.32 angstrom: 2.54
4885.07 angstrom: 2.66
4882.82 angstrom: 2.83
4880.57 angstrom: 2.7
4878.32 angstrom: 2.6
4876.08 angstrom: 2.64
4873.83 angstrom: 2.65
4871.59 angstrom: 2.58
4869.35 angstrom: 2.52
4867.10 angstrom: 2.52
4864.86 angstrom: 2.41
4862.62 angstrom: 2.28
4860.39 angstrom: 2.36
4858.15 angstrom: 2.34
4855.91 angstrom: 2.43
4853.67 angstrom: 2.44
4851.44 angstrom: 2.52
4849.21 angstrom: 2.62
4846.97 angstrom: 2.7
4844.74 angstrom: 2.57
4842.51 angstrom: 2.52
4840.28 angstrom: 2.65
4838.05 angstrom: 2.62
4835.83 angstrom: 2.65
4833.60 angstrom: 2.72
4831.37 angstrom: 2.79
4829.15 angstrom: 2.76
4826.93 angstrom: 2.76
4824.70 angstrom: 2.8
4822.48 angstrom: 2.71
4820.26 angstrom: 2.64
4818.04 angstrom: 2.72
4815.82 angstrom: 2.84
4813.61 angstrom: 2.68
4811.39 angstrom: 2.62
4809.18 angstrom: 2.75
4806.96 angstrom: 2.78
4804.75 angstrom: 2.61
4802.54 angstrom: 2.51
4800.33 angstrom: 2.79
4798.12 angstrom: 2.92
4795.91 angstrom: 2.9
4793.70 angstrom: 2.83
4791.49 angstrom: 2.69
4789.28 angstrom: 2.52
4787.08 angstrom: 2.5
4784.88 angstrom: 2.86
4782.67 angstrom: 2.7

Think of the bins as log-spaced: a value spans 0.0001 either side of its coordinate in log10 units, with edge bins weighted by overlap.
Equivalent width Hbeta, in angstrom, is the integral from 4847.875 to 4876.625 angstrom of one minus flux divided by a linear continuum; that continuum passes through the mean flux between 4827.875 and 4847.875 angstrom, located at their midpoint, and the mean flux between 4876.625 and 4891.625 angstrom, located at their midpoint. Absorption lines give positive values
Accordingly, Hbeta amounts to 2.0 angstrom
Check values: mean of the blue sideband 2.67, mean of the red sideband 2.67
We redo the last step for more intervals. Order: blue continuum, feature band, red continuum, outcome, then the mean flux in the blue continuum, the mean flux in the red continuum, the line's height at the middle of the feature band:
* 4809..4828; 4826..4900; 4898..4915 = 3.0 angstrom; 2.72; 2.7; 2.71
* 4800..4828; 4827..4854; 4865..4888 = 0.3 angstrom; 2.71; 2.62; 2.67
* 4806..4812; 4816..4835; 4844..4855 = -0.6 angstrom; 2.72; 2.57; 2.66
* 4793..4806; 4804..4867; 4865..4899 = 2.1 angstrom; 2.76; 2.64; 2.7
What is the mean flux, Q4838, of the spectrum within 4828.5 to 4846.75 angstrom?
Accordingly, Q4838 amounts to 2.66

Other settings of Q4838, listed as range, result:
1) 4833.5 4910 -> 2.6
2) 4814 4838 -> 2.73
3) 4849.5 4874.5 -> 2.46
